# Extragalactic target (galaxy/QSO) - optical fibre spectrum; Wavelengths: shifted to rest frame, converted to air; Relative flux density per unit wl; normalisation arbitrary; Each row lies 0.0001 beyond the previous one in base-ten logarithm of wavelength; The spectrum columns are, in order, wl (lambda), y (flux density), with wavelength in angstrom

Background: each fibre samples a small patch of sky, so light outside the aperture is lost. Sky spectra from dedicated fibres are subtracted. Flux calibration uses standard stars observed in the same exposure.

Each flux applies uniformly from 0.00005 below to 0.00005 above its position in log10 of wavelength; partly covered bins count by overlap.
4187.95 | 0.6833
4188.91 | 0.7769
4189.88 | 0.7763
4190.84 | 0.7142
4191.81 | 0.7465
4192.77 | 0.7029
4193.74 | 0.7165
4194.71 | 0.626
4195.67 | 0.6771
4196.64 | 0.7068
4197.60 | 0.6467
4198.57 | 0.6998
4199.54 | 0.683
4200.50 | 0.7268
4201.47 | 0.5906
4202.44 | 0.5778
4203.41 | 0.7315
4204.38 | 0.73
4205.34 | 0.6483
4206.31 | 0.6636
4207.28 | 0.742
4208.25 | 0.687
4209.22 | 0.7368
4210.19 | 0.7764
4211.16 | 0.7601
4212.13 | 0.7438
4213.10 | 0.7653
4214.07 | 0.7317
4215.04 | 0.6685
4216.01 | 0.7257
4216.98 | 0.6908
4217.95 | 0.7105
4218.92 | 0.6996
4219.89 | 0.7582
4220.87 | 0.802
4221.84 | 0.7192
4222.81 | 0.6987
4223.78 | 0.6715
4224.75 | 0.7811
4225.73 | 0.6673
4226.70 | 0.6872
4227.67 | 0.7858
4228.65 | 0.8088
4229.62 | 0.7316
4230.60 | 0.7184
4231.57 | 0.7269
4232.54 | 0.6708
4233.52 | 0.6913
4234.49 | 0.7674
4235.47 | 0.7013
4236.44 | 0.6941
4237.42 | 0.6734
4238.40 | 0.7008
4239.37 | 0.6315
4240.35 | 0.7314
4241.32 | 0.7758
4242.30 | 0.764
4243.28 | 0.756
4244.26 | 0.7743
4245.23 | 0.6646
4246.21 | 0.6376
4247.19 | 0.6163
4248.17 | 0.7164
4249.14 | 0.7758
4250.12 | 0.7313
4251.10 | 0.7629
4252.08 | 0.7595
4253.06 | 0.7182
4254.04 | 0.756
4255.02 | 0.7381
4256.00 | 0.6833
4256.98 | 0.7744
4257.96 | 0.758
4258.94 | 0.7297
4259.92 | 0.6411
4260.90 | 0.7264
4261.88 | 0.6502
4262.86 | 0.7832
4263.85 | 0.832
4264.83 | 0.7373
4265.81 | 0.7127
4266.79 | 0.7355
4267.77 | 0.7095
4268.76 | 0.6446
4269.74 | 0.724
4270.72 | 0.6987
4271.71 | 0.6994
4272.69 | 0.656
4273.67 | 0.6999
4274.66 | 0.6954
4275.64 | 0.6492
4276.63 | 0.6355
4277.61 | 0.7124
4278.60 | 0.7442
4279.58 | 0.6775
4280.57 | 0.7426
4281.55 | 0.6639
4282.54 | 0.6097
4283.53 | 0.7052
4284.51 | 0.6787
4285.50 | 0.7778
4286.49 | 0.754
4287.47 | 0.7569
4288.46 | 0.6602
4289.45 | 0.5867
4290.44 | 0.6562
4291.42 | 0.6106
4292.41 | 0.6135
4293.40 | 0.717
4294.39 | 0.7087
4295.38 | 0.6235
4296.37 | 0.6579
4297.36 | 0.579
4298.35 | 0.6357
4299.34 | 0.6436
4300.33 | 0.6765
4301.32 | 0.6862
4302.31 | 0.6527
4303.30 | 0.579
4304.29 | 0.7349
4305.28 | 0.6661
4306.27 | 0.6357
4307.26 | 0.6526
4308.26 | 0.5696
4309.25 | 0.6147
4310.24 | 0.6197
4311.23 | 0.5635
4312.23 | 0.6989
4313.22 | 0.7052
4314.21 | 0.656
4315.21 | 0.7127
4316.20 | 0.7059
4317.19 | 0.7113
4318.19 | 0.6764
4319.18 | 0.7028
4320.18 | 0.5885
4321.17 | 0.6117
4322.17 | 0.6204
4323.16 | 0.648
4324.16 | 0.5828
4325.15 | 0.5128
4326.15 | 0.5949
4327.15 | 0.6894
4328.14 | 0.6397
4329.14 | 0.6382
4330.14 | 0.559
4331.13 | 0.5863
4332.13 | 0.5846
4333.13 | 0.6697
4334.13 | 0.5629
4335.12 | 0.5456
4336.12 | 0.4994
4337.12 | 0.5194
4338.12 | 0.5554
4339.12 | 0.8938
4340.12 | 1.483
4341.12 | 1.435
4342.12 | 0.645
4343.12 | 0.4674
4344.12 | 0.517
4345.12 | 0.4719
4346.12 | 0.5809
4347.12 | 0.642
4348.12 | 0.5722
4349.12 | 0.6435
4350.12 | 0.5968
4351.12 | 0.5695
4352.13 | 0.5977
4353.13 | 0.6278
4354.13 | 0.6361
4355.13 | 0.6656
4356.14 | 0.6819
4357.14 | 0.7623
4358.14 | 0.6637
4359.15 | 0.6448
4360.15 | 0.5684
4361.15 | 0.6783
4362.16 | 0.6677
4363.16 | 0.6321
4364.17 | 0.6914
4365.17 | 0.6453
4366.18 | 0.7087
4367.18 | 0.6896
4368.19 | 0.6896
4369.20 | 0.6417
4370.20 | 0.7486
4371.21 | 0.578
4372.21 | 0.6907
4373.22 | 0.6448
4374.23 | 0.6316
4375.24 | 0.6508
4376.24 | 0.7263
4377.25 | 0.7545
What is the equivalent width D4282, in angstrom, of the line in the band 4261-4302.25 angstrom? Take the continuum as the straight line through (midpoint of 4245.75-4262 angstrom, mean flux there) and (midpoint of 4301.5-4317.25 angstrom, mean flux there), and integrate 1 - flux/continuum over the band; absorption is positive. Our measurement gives 0.0 angstrom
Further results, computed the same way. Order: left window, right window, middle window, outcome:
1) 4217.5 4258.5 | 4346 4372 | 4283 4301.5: 0.6 angstrom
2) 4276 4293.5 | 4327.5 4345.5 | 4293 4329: 1.9 angstrom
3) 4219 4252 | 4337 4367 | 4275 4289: 0.2 angstrom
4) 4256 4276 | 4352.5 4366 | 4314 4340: 1.5 angstrom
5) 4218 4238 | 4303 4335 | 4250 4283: -1.3 angstrom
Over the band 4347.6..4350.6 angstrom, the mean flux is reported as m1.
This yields 0.605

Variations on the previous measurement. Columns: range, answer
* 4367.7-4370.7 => 0.694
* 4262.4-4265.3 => 0.783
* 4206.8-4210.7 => 0.735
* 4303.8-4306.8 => 0.679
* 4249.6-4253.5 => 0.743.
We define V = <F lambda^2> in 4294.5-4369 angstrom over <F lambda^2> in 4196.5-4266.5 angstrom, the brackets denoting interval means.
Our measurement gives 0.95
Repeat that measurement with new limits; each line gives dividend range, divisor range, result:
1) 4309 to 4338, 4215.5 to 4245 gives 0.90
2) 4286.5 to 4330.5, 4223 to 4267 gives 0.92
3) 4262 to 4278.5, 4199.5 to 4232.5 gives 1.01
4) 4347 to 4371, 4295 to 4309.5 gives 1.04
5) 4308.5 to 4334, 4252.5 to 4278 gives 0.91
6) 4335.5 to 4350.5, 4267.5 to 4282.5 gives 1.05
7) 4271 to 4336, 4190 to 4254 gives 0.95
